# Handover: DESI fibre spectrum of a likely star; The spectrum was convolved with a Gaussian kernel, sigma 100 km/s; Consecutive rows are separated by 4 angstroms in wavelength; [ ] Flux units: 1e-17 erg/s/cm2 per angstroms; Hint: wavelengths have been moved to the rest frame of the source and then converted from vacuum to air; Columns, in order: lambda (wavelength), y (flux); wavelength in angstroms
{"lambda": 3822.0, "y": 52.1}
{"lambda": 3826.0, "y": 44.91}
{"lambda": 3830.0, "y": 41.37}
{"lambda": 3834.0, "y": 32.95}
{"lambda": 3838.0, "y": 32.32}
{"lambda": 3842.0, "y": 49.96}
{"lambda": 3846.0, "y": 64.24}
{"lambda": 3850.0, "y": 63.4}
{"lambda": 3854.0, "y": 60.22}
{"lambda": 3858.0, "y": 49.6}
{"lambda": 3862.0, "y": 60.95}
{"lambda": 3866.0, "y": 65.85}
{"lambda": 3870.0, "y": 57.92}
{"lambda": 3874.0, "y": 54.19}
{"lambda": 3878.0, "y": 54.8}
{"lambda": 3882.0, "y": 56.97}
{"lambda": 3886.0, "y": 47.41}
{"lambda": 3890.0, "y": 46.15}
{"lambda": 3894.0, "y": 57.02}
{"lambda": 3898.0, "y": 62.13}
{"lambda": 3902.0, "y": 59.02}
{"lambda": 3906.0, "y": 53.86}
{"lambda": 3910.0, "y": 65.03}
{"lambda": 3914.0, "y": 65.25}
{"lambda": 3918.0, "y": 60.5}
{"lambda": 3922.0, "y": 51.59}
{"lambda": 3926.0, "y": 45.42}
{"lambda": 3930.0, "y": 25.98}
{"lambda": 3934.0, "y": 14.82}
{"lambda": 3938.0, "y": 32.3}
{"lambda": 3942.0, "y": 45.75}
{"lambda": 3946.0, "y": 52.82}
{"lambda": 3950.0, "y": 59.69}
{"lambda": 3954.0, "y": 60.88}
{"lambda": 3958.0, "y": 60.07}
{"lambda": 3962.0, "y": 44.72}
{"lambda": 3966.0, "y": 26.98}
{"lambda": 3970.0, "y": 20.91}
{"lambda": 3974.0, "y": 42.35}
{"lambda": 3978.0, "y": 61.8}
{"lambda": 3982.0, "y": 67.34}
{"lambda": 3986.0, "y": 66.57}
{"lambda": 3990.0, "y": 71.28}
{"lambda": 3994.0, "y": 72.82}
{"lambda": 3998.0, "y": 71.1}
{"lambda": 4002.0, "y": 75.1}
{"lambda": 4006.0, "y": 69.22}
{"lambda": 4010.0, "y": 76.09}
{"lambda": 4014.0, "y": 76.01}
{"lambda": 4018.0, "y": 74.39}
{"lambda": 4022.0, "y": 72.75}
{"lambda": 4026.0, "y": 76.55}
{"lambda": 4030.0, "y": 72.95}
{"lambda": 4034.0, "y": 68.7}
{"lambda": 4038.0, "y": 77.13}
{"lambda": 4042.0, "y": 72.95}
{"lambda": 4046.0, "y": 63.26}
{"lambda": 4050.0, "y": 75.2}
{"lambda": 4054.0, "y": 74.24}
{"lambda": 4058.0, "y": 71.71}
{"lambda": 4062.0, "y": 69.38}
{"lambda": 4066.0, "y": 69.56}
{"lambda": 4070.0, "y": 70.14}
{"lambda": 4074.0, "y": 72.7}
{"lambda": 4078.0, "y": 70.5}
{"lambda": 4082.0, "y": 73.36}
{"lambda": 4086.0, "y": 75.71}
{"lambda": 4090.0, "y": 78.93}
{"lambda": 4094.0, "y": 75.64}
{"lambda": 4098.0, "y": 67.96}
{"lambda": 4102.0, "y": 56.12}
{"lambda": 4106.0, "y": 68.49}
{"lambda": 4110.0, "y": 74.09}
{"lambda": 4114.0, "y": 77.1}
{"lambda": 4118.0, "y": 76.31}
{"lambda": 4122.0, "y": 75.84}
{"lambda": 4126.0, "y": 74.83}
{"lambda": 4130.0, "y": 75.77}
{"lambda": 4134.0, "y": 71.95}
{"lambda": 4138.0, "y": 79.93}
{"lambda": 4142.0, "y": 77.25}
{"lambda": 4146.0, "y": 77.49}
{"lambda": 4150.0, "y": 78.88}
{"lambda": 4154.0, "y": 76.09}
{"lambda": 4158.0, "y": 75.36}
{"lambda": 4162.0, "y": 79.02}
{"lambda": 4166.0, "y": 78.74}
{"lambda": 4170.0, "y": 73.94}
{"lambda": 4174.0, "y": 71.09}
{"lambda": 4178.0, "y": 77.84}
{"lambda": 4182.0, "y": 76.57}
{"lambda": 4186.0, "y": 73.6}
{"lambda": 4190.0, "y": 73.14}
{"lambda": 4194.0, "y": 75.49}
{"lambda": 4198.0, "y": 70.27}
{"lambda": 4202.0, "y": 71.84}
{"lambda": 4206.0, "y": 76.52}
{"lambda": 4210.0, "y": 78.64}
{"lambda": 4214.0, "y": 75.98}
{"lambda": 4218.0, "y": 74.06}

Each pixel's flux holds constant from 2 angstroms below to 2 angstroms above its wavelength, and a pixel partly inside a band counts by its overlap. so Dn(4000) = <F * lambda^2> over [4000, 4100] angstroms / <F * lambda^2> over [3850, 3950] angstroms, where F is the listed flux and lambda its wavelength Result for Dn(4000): 1.50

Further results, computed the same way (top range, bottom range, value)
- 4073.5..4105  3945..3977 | 1.64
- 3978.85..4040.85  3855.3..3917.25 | 1.35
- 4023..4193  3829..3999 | 1.55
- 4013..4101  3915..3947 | 1.86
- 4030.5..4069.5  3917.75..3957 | 1.69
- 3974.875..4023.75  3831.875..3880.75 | 1.41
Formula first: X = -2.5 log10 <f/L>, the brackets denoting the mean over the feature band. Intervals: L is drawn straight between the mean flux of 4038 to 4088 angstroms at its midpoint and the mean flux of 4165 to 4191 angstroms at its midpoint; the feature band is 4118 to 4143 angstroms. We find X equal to -0.03 mag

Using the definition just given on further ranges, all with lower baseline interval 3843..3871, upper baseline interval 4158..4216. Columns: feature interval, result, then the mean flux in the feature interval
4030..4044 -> -0.07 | 72.9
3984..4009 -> -0.08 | 71.2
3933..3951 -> 0.47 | 41.5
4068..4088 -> -0.03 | 72.5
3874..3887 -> 0.14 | 53.7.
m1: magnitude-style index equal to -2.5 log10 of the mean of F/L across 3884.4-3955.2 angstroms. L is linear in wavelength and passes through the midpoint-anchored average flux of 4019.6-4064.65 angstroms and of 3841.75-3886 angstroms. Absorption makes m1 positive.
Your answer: 0.23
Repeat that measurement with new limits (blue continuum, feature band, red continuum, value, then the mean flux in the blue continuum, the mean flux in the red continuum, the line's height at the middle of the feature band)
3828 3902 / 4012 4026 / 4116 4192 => -0.14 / 53.3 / 76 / 65.4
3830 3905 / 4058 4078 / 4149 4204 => -0.05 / 53.8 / 75.1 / 67.6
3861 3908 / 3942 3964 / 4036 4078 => 0.14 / 56.3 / 71.6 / 62.3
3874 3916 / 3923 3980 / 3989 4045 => 0.45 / 56.6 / 73.2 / 64.3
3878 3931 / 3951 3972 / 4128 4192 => 0.33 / 54.1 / 76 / 59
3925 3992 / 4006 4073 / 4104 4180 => -0.21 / 47.1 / 75.8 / 59.7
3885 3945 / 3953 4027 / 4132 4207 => -0.10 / 48.9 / 75.5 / 56.7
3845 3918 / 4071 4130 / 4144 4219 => -0.03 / 58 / 75.5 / 70.8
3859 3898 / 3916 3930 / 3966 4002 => 0.17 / 55.9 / 58.4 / 56.9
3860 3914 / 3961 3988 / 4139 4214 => 0.31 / 57.3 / 75.7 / 62.9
